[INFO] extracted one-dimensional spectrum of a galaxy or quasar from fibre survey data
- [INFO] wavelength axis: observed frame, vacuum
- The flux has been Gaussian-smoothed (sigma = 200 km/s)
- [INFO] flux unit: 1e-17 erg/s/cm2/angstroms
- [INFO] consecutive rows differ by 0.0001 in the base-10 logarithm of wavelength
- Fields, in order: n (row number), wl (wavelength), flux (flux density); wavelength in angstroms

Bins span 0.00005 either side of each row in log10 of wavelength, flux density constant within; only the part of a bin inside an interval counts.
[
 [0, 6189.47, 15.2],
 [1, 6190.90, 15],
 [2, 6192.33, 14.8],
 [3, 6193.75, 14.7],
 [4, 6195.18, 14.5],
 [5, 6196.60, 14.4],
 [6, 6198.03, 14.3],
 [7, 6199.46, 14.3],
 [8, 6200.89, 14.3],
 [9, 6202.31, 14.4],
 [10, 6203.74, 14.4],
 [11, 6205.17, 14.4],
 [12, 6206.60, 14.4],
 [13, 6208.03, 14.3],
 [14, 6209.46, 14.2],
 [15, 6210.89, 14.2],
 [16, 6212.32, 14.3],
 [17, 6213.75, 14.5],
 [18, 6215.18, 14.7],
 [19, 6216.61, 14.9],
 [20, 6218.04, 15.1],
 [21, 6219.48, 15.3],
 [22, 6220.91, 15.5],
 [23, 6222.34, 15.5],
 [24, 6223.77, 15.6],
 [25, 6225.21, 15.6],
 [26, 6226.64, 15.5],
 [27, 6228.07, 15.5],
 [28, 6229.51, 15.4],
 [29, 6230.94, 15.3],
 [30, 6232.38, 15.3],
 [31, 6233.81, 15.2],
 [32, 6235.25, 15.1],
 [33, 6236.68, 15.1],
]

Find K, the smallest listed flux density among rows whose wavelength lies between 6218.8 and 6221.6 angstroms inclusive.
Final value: 15.3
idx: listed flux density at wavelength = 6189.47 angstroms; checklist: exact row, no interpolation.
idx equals 15.2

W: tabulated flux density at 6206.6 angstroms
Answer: 14.4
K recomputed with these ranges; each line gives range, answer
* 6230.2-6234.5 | 15.2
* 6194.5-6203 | 14.3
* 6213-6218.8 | 14.5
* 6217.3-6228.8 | 15.1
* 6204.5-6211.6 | 14.2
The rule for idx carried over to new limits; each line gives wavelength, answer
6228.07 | 15.5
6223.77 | 15.6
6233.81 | 15.2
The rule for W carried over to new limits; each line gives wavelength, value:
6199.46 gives 14.3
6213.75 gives 14.5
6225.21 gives 15.6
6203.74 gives 14.4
